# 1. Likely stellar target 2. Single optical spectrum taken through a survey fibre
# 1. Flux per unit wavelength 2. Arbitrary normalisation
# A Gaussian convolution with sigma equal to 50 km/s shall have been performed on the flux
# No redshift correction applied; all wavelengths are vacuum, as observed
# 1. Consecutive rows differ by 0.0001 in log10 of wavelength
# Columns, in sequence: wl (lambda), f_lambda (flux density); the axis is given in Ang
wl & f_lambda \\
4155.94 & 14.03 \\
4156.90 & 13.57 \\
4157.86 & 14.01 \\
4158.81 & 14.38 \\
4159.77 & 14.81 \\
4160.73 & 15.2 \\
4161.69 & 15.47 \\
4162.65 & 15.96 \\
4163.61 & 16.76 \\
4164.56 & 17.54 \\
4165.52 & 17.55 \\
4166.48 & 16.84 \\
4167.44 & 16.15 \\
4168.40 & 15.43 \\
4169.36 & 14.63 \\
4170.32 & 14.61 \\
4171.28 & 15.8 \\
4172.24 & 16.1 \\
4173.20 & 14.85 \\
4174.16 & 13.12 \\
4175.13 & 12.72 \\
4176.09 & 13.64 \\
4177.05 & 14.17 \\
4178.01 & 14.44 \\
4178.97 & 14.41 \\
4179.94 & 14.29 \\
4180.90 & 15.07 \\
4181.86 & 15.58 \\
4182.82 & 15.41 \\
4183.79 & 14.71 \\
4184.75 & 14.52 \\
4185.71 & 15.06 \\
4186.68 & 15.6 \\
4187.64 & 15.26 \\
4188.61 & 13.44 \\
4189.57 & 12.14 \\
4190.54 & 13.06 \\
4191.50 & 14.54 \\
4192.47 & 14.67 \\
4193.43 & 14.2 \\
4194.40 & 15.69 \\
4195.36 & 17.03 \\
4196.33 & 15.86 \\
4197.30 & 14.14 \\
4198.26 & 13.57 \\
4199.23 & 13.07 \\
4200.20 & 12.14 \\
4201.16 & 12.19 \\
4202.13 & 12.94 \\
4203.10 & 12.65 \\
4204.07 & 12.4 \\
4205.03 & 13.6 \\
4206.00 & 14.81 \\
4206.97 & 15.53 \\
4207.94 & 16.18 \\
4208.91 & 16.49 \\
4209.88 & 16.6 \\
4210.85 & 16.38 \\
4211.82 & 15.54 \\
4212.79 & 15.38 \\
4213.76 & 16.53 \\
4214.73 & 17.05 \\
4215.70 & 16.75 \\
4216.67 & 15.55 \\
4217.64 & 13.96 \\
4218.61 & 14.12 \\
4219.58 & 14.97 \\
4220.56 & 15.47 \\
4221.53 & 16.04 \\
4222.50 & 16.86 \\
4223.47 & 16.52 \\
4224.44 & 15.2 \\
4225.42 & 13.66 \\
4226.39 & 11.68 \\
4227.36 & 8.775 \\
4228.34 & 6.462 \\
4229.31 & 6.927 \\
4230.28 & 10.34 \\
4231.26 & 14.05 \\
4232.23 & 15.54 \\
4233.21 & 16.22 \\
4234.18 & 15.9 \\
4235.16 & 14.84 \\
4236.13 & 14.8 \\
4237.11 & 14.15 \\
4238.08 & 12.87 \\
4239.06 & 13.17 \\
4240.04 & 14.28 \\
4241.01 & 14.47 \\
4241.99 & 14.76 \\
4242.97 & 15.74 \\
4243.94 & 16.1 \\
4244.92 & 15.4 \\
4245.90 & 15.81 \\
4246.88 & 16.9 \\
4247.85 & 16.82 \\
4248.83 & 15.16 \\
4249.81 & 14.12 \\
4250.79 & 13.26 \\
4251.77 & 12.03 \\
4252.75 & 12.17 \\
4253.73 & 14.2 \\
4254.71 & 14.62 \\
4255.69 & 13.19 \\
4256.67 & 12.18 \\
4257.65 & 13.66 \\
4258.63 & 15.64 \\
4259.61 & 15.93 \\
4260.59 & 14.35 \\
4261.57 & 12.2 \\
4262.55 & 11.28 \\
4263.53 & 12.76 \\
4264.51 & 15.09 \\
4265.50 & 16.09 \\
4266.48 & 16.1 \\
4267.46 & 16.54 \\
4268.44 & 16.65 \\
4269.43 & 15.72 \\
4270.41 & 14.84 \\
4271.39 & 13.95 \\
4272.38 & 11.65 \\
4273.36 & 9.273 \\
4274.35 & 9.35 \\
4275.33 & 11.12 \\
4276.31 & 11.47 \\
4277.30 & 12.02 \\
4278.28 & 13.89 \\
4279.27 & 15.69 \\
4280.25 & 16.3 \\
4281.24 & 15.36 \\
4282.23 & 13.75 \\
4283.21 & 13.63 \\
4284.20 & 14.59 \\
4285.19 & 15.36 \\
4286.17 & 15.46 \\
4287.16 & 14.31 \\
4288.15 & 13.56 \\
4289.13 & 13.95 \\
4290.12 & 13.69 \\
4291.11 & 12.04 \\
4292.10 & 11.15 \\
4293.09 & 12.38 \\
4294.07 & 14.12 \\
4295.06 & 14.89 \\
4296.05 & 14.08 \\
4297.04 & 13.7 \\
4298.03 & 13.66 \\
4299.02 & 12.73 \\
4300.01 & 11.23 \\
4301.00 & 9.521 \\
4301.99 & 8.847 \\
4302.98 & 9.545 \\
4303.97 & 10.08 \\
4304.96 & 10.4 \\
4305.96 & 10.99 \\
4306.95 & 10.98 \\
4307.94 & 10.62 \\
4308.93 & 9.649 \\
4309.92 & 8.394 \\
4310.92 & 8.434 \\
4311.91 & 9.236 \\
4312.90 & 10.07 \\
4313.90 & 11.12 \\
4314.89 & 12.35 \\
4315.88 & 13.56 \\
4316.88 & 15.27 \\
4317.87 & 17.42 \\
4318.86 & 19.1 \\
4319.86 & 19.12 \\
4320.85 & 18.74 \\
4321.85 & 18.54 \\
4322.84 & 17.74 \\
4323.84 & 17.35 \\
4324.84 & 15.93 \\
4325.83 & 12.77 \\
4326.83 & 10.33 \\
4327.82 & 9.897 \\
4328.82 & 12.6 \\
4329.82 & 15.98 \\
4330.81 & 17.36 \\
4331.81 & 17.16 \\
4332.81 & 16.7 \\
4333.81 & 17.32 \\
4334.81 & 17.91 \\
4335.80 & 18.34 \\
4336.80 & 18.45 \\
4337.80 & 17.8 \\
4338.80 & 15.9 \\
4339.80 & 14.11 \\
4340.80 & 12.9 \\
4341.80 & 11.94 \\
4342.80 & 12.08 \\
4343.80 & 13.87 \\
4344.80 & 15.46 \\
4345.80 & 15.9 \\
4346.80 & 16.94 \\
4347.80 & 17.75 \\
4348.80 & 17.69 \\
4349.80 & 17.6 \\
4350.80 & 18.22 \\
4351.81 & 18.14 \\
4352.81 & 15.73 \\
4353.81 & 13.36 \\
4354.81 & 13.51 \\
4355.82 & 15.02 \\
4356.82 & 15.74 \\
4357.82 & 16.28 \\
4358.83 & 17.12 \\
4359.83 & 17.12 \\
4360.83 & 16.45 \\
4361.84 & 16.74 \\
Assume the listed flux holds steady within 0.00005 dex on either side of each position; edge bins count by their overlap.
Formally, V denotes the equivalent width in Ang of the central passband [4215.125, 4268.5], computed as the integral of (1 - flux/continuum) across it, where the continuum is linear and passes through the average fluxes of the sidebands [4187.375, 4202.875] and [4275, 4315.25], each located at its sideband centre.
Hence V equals -4.2 Ang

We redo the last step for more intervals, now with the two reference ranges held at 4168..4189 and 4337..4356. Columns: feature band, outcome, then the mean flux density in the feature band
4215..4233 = 1.6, 13.6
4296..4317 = 6.0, 11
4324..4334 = 0.5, 14.6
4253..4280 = 2.5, 13.7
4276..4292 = 1.2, 14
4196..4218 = 0.1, 14.8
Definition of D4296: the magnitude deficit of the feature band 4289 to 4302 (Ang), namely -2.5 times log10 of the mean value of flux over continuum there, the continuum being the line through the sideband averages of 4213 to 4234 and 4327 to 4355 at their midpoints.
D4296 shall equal 0.19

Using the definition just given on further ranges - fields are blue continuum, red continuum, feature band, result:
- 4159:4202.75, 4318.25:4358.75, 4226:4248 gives 0.11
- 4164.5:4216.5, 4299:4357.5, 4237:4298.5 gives 0.04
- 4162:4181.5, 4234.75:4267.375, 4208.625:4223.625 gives -0.08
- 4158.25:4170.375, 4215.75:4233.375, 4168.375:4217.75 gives 0.00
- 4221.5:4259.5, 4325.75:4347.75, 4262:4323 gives 0.11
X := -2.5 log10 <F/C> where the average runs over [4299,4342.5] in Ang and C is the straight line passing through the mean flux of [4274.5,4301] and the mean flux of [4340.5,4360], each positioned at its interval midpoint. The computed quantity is 0.071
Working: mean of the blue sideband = 13.5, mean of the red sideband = 15.6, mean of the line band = 13.7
